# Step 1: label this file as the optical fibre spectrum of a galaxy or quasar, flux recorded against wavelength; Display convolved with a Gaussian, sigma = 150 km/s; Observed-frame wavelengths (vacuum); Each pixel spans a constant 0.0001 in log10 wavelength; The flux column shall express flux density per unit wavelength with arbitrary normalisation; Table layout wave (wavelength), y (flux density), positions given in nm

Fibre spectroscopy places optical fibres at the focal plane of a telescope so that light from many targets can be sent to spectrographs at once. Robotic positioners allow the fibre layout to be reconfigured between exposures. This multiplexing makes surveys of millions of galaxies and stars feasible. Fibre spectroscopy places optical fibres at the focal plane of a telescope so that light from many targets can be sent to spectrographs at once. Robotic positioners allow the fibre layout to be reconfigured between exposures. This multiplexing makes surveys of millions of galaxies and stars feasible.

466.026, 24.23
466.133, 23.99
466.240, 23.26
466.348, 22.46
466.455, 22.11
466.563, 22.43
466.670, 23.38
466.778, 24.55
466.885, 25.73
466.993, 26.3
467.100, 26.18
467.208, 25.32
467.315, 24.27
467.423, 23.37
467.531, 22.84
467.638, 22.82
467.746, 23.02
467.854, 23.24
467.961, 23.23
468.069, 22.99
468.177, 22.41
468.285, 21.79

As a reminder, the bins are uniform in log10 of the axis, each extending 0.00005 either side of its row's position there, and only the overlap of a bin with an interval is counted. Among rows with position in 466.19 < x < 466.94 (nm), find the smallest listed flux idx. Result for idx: 22.11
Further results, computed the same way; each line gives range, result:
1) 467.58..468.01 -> 22.82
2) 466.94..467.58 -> 22.84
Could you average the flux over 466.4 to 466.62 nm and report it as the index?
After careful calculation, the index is 22.3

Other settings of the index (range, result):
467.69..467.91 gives 23.1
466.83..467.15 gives 26.1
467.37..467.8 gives 23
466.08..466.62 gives 22.9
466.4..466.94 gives 23.6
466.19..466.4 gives 22.8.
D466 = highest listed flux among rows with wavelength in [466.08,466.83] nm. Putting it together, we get 24.55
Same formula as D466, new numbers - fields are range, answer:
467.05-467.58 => 26.18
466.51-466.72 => 23.38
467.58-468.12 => 23.24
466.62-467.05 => 26.3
